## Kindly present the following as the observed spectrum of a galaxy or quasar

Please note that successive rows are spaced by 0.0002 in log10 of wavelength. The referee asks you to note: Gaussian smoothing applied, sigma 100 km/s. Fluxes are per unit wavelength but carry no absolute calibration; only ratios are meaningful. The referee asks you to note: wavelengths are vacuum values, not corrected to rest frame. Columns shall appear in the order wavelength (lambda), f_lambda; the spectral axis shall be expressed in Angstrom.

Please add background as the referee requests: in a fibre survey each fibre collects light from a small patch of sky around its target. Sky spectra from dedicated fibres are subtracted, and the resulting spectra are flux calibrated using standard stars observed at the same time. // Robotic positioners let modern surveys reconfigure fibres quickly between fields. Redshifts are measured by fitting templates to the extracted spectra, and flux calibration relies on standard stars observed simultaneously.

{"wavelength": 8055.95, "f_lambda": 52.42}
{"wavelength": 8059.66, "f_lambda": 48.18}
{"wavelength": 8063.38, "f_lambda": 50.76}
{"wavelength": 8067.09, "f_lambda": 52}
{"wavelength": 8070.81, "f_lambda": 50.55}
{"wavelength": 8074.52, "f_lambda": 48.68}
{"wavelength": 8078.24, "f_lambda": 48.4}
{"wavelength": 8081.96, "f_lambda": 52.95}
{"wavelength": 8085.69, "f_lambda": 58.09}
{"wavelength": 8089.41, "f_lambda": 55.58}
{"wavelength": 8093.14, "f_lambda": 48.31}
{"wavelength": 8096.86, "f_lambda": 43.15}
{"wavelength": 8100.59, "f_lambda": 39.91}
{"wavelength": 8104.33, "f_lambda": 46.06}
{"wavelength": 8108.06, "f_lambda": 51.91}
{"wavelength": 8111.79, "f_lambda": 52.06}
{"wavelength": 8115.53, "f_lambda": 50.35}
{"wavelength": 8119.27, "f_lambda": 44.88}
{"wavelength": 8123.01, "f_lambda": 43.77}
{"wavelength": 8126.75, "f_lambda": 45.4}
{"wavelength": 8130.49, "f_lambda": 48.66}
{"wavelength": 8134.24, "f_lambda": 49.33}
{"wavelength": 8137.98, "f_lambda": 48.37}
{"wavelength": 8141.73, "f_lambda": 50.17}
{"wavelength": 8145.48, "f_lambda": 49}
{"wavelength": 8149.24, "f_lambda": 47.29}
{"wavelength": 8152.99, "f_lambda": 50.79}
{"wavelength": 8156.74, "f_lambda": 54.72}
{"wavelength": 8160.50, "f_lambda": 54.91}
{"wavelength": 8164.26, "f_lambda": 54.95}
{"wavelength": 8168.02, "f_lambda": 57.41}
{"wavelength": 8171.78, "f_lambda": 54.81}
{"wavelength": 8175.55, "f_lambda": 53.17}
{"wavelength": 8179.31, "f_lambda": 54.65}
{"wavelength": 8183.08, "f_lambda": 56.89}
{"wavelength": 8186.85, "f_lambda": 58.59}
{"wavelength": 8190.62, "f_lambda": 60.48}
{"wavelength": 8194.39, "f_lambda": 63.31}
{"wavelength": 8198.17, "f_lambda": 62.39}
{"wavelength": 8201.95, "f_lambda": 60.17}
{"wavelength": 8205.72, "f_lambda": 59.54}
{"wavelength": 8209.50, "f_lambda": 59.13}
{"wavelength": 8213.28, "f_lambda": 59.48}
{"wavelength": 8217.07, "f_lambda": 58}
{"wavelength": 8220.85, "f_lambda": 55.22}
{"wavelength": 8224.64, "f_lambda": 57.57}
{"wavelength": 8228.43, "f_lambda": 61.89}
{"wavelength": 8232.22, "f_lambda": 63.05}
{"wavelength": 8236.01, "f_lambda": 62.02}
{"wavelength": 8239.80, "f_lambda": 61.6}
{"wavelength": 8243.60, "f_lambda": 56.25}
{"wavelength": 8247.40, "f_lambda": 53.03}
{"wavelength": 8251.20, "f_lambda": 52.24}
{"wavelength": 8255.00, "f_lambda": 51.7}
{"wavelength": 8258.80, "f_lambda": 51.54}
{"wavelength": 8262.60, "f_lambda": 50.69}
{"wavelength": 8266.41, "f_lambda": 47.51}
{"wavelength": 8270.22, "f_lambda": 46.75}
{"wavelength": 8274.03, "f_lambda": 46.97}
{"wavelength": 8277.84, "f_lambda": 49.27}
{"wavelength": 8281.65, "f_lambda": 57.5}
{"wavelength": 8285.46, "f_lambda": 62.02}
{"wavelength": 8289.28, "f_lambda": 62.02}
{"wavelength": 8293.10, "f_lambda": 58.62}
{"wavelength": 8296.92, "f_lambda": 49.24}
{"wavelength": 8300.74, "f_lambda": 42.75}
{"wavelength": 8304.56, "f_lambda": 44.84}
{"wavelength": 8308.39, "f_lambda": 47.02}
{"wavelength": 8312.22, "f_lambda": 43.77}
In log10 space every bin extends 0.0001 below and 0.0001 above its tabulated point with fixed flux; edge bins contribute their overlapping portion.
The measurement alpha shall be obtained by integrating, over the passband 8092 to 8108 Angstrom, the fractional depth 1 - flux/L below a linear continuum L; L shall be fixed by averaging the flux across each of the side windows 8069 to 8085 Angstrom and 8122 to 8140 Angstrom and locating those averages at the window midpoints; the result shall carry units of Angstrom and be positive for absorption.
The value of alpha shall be 1.4 Angstrom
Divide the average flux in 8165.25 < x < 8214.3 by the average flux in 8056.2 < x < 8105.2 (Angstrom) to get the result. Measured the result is 1.18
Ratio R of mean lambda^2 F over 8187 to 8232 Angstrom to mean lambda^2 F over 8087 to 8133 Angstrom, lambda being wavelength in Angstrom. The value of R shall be 1.29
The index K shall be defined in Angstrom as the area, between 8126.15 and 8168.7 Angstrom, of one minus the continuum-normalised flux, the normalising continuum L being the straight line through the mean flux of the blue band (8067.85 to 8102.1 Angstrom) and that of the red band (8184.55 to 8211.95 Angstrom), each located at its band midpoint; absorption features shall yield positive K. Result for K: 3.6 Angstrom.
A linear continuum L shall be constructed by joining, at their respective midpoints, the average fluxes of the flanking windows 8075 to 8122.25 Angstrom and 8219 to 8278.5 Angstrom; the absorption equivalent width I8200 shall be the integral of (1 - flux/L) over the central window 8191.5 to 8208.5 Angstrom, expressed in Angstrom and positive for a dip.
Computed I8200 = -2.8 Angstrom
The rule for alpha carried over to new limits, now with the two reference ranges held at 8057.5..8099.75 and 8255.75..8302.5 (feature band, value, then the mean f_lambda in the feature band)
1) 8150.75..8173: -1.48 Angstrom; 54.5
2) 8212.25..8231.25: -2.58 Angstrom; 58.6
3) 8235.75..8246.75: -1.51 Angstrom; 58.8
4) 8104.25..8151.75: 2.27 Angstrom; 48.4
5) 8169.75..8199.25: -3.82 Angstrom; 57.9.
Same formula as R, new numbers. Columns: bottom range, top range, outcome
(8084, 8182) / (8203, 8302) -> 1.13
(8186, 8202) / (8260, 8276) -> 0.80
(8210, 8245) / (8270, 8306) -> 0.89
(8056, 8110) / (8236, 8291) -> 1.13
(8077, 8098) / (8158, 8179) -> 1.09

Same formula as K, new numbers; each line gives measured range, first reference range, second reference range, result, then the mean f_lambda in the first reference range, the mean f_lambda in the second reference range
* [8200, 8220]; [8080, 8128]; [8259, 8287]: -3.44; 48.7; 51.4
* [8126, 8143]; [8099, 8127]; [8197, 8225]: 0.36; 46.9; 58.9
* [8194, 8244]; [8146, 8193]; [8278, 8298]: -3.62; 54.8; 57.5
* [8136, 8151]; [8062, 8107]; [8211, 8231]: 1.33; 49.6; 58.6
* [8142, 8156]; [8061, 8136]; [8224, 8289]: 0.36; 49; 54.9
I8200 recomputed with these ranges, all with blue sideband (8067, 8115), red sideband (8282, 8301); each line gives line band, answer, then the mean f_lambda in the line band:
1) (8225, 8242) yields -2.3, 61.6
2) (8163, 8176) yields -0.8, 55.3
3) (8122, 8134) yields 1.0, 46.6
